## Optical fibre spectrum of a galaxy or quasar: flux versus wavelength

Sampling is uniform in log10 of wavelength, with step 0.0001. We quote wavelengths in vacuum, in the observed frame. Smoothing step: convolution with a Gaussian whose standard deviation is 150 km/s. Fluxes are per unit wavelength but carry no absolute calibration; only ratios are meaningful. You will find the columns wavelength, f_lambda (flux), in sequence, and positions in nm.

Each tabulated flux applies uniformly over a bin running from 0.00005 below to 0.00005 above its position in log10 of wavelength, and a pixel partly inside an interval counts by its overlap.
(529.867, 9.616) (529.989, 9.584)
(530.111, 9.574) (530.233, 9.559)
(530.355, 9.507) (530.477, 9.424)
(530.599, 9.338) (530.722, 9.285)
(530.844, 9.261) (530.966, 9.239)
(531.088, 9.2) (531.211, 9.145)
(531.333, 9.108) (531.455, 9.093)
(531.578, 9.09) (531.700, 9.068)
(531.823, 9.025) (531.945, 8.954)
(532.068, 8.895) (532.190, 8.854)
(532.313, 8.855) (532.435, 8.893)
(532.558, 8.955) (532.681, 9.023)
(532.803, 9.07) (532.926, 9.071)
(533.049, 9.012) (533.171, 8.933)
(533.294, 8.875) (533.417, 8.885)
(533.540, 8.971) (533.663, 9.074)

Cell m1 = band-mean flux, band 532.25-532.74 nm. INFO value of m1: 8.92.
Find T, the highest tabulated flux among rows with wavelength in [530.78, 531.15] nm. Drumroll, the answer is 9.261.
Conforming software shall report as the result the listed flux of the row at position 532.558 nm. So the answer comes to 8.955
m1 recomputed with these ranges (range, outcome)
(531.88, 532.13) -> 8.94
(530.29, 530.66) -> 9.43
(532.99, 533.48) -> 8.93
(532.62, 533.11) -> 9.05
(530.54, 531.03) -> 9.28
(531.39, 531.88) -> 9.06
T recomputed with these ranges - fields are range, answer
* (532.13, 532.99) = 9.071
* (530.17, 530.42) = 9.559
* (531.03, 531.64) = 9.2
